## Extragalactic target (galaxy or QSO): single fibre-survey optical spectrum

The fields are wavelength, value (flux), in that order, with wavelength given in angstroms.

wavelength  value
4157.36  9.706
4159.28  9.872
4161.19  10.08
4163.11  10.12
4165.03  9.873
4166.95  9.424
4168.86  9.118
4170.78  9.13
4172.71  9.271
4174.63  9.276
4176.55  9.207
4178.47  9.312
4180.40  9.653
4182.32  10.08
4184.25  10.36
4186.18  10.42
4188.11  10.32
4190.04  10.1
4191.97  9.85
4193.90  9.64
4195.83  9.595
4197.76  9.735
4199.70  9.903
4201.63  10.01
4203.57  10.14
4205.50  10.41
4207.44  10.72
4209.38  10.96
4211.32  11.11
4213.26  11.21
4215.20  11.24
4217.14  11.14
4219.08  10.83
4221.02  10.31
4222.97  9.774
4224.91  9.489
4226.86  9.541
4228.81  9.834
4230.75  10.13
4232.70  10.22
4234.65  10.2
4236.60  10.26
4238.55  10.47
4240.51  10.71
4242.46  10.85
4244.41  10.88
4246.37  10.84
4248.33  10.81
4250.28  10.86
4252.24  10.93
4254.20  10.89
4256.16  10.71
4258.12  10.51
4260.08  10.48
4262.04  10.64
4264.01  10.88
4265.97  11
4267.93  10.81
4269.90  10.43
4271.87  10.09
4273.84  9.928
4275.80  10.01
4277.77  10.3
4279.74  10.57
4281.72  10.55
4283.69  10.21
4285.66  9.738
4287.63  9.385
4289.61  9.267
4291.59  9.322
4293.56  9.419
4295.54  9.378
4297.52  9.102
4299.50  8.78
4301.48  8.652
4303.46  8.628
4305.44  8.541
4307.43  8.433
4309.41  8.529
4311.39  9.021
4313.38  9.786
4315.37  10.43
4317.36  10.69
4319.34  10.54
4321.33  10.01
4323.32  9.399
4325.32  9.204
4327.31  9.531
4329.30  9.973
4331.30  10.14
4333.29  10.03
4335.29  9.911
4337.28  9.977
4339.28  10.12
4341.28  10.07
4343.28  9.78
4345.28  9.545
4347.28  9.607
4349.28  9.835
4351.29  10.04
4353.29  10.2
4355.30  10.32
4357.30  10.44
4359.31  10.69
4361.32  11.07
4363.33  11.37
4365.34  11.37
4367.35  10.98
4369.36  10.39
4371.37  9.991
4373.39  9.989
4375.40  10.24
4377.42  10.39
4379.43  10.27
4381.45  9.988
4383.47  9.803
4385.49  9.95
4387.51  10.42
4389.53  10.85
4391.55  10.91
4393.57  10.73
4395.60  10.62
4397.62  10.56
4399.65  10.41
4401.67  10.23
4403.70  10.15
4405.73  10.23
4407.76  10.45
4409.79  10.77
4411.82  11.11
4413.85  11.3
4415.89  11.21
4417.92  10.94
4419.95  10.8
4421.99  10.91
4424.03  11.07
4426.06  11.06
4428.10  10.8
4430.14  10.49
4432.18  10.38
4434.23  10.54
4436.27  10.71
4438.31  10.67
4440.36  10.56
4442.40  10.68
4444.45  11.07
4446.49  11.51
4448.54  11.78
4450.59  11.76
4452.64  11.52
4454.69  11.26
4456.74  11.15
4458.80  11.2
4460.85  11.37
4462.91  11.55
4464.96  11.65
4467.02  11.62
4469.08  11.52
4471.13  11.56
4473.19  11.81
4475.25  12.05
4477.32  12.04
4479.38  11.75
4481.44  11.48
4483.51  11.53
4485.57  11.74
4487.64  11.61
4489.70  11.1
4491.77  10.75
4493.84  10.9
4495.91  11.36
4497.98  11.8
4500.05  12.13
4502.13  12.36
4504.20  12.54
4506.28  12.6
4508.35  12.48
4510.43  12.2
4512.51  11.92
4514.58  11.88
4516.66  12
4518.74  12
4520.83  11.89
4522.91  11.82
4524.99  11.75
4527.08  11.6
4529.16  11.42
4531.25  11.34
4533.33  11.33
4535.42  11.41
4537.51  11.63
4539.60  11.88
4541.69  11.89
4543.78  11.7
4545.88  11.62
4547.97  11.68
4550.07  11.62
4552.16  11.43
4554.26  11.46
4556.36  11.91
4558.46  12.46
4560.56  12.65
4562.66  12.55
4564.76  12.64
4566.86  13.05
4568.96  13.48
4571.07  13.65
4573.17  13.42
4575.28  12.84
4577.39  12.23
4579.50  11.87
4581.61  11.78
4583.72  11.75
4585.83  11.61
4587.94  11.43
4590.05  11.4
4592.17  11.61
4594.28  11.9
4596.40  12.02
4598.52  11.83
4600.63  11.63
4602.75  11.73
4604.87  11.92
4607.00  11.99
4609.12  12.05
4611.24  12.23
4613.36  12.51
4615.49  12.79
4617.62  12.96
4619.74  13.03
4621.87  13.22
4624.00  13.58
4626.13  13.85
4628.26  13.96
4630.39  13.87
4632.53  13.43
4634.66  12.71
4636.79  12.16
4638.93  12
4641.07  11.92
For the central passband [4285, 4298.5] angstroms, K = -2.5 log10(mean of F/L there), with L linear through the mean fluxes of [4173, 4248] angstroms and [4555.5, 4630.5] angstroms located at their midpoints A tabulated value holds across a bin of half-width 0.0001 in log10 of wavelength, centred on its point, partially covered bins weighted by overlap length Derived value 0.15 mag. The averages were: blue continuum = 10.2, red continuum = 12.5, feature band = 9.36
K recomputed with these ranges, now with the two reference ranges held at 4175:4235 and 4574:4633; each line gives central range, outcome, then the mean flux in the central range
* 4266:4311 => 0.11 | 9.57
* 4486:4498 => 0.05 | 11.2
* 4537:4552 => 0.03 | 11.7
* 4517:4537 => 0.03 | 11.6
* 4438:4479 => 0.01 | 11.4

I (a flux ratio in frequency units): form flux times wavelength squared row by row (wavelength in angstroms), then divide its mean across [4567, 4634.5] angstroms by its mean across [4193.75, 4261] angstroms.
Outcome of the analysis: 1.42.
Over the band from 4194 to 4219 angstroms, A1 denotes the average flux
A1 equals 10.5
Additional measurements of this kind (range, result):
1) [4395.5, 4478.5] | 11.1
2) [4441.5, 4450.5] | 11.3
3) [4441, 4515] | 11.6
